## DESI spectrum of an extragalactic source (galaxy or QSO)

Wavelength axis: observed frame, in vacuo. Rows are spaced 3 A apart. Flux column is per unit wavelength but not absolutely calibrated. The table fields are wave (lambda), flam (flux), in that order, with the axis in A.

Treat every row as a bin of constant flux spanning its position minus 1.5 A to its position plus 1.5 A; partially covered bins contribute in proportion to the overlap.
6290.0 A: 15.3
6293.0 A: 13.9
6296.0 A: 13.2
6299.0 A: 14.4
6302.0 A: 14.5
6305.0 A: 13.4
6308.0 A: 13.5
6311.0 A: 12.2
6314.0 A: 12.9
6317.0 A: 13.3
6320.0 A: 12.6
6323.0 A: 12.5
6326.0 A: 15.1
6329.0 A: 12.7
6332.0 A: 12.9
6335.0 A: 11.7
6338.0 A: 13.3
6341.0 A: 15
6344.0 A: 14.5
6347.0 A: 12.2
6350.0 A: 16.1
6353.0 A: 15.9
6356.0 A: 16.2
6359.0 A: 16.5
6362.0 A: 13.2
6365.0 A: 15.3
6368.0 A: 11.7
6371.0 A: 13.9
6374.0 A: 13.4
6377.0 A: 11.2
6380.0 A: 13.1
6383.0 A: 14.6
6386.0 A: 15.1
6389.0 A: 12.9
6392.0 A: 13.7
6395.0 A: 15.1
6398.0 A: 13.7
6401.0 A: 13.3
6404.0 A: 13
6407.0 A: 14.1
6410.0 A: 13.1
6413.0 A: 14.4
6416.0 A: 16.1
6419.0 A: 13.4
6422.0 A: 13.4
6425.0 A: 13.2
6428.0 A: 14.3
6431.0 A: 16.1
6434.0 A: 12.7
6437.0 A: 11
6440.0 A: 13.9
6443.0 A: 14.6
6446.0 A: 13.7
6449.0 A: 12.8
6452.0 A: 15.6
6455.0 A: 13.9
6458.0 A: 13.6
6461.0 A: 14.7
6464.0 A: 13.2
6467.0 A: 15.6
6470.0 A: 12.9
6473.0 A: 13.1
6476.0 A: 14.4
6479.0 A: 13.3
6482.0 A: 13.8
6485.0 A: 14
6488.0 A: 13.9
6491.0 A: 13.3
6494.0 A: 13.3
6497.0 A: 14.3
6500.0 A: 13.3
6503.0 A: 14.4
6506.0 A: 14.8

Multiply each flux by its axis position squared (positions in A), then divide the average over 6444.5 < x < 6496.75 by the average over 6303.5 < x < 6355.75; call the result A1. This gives 1.06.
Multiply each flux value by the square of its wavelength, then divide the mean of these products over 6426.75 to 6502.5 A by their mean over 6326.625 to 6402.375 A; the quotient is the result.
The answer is 1.03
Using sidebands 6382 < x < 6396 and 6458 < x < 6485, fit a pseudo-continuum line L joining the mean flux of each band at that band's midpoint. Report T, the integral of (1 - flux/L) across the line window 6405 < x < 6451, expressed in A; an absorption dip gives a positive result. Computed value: 0.9 A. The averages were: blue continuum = 14.2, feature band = 13.8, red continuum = 13.9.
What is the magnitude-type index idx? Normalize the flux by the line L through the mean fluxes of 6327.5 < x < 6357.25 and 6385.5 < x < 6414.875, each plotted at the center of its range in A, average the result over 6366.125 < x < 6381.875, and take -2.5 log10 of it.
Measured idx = 0.09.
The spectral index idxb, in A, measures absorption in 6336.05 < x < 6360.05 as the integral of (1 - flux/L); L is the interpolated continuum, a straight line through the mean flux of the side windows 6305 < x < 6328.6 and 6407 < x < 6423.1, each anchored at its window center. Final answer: -2.5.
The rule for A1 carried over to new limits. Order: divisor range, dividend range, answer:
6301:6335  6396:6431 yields 1.09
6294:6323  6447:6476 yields 1.10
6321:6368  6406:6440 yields 1.00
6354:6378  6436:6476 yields 1.01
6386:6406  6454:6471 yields 1.04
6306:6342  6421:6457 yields 1.09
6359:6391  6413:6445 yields 1.04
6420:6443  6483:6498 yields 1.03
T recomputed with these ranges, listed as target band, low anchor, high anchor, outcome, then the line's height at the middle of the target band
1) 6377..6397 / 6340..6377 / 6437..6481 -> 0.49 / 14.2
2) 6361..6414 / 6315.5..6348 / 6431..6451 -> -1.03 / 13.3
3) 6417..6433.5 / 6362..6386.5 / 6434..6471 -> -0.49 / 13.7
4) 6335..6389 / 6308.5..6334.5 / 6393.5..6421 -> -2.47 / 13.5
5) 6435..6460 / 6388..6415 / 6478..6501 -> 0.13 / 13.7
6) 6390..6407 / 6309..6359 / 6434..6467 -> -0.01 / 13.8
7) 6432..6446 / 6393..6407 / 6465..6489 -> 0.61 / 13.8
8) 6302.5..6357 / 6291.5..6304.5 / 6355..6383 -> 0.94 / 13.9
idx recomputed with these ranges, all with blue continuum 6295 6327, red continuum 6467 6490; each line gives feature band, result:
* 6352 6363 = -0.15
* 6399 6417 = -0.03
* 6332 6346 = 0.00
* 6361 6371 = 0.00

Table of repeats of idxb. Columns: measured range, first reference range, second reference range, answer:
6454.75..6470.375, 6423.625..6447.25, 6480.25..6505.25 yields -0.4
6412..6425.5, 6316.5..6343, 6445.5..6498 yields -0.5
